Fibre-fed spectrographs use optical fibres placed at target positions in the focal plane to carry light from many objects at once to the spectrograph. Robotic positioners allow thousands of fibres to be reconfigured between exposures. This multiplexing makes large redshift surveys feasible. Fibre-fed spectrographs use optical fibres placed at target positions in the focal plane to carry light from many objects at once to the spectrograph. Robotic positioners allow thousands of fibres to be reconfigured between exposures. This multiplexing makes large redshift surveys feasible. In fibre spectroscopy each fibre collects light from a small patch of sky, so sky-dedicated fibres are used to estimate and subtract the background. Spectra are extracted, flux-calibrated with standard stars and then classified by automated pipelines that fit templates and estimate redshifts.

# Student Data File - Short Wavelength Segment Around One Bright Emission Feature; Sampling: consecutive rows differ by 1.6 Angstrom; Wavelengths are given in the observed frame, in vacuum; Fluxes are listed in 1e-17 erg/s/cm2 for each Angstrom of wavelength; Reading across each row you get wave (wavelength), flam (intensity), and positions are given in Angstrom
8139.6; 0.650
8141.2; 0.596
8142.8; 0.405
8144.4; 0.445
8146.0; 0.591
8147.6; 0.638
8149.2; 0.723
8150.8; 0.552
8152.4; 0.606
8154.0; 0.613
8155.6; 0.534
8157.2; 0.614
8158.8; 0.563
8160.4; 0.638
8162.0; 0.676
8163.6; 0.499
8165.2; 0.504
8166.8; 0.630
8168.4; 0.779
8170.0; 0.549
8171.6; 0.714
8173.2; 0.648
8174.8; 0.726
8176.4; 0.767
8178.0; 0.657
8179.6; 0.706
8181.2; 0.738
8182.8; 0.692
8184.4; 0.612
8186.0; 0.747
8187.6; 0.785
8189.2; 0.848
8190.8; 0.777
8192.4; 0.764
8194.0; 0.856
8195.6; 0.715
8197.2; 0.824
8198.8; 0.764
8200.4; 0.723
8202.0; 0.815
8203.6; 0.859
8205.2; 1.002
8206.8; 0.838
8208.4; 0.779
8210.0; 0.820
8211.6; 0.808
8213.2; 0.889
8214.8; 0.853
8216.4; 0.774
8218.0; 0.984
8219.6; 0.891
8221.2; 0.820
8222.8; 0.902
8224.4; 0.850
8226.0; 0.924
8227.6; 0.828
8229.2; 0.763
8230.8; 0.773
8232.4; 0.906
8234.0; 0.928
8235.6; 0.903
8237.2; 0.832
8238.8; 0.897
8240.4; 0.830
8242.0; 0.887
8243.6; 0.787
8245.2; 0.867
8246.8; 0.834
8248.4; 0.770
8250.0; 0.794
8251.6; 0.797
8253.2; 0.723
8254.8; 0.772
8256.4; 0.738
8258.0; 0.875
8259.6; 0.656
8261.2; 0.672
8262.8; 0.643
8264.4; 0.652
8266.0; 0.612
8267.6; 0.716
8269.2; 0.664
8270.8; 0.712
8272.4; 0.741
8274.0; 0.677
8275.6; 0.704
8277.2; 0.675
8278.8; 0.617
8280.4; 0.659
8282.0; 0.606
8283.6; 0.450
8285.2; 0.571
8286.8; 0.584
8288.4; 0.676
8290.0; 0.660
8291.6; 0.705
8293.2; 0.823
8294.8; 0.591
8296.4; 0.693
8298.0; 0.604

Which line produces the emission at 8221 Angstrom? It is Mg II 2798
